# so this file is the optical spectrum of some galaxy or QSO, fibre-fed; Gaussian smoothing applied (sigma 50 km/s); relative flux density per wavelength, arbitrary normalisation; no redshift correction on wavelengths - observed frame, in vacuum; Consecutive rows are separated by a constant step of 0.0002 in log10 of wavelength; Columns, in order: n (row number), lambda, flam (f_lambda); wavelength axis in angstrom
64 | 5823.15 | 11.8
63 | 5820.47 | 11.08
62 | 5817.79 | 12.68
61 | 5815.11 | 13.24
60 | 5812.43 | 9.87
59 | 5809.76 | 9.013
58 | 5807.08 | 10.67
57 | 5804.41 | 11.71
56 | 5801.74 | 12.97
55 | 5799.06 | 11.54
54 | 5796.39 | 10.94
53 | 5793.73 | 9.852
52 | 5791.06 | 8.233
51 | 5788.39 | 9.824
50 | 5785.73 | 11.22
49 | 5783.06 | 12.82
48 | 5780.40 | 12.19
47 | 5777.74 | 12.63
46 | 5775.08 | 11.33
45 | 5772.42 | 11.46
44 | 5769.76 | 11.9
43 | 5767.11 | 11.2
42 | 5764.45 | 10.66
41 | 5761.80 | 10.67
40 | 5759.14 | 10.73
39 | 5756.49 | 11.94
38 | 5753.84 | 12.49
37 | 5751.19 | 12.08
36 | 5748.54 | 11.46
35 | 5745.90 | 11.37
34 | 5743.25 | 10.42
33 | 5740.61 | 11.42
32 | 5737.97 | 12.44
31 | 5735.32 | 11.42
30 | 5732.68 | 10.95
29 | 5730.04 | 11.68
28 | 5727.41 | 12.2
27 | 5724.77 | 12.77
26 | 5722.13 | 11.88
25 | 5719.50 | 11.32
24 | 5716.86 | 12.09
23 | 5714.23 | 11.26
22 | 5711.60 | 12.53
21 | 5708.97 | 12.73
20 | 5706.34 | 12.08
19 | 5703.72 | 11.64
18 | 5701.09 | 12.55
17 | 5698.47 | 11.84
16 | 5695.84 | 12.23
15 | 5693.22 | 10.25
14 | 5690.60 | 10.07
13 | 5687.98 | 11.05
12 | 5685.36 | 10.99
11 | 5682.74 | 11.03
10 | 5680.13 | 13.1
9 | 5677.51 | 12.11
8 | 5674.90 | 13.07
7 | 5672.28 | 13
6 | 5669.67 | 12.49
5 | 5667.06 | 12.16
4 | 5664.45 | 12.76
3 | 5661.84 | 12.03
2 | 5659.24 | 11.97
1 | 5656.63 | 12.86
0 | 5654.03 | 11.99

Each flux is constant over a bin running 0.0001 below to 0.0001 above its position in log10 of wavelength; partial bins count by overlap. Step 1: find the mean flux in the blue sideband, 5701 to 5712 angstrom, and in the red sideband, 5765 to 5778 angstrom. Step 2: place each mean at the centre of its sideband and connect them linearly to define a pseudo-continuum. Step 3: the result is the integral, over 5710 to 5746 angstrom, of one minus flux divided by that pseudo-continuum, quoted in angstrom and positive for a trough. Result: 0.9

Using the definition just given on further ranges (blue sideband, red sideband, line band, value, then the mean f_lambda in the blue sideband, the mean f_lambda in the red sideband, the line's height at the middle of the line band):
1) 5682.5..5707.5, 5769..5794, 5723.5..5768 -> -1.0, 11.4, 11.2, 11.3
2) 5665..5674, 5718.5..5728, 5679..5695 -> 1.7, 12.6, 12.1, 12.4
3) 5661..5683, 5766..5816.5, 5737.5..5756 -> 0.0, 12.5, 11.2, 11.7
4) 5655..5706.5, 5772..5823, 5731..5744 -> 0.3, 12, 11.2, 11.6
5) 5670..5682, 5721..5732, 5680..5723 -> 2.6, 12.7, 12.1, 12.4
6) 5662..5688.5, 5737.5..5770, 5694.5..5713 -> -0.5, 12.2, 11.4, 11.9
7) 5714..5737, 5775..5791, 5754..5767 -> 0.5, 11.8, 11.4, 11.6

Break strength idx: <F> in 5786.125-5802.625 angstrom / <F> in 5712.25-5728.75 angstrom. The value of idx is 0.88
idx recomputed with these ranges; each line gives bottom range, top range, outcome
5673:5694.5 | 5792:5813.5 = 0.94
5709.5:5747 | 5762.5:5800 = 0.95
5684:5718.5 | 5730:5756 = 1.00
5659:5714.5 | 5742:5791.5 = 0.95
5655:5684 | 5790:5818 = 0.88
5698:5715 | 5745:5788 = 0.96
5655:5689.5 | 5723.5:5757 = 0.96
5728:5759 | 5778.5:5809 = 0.96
